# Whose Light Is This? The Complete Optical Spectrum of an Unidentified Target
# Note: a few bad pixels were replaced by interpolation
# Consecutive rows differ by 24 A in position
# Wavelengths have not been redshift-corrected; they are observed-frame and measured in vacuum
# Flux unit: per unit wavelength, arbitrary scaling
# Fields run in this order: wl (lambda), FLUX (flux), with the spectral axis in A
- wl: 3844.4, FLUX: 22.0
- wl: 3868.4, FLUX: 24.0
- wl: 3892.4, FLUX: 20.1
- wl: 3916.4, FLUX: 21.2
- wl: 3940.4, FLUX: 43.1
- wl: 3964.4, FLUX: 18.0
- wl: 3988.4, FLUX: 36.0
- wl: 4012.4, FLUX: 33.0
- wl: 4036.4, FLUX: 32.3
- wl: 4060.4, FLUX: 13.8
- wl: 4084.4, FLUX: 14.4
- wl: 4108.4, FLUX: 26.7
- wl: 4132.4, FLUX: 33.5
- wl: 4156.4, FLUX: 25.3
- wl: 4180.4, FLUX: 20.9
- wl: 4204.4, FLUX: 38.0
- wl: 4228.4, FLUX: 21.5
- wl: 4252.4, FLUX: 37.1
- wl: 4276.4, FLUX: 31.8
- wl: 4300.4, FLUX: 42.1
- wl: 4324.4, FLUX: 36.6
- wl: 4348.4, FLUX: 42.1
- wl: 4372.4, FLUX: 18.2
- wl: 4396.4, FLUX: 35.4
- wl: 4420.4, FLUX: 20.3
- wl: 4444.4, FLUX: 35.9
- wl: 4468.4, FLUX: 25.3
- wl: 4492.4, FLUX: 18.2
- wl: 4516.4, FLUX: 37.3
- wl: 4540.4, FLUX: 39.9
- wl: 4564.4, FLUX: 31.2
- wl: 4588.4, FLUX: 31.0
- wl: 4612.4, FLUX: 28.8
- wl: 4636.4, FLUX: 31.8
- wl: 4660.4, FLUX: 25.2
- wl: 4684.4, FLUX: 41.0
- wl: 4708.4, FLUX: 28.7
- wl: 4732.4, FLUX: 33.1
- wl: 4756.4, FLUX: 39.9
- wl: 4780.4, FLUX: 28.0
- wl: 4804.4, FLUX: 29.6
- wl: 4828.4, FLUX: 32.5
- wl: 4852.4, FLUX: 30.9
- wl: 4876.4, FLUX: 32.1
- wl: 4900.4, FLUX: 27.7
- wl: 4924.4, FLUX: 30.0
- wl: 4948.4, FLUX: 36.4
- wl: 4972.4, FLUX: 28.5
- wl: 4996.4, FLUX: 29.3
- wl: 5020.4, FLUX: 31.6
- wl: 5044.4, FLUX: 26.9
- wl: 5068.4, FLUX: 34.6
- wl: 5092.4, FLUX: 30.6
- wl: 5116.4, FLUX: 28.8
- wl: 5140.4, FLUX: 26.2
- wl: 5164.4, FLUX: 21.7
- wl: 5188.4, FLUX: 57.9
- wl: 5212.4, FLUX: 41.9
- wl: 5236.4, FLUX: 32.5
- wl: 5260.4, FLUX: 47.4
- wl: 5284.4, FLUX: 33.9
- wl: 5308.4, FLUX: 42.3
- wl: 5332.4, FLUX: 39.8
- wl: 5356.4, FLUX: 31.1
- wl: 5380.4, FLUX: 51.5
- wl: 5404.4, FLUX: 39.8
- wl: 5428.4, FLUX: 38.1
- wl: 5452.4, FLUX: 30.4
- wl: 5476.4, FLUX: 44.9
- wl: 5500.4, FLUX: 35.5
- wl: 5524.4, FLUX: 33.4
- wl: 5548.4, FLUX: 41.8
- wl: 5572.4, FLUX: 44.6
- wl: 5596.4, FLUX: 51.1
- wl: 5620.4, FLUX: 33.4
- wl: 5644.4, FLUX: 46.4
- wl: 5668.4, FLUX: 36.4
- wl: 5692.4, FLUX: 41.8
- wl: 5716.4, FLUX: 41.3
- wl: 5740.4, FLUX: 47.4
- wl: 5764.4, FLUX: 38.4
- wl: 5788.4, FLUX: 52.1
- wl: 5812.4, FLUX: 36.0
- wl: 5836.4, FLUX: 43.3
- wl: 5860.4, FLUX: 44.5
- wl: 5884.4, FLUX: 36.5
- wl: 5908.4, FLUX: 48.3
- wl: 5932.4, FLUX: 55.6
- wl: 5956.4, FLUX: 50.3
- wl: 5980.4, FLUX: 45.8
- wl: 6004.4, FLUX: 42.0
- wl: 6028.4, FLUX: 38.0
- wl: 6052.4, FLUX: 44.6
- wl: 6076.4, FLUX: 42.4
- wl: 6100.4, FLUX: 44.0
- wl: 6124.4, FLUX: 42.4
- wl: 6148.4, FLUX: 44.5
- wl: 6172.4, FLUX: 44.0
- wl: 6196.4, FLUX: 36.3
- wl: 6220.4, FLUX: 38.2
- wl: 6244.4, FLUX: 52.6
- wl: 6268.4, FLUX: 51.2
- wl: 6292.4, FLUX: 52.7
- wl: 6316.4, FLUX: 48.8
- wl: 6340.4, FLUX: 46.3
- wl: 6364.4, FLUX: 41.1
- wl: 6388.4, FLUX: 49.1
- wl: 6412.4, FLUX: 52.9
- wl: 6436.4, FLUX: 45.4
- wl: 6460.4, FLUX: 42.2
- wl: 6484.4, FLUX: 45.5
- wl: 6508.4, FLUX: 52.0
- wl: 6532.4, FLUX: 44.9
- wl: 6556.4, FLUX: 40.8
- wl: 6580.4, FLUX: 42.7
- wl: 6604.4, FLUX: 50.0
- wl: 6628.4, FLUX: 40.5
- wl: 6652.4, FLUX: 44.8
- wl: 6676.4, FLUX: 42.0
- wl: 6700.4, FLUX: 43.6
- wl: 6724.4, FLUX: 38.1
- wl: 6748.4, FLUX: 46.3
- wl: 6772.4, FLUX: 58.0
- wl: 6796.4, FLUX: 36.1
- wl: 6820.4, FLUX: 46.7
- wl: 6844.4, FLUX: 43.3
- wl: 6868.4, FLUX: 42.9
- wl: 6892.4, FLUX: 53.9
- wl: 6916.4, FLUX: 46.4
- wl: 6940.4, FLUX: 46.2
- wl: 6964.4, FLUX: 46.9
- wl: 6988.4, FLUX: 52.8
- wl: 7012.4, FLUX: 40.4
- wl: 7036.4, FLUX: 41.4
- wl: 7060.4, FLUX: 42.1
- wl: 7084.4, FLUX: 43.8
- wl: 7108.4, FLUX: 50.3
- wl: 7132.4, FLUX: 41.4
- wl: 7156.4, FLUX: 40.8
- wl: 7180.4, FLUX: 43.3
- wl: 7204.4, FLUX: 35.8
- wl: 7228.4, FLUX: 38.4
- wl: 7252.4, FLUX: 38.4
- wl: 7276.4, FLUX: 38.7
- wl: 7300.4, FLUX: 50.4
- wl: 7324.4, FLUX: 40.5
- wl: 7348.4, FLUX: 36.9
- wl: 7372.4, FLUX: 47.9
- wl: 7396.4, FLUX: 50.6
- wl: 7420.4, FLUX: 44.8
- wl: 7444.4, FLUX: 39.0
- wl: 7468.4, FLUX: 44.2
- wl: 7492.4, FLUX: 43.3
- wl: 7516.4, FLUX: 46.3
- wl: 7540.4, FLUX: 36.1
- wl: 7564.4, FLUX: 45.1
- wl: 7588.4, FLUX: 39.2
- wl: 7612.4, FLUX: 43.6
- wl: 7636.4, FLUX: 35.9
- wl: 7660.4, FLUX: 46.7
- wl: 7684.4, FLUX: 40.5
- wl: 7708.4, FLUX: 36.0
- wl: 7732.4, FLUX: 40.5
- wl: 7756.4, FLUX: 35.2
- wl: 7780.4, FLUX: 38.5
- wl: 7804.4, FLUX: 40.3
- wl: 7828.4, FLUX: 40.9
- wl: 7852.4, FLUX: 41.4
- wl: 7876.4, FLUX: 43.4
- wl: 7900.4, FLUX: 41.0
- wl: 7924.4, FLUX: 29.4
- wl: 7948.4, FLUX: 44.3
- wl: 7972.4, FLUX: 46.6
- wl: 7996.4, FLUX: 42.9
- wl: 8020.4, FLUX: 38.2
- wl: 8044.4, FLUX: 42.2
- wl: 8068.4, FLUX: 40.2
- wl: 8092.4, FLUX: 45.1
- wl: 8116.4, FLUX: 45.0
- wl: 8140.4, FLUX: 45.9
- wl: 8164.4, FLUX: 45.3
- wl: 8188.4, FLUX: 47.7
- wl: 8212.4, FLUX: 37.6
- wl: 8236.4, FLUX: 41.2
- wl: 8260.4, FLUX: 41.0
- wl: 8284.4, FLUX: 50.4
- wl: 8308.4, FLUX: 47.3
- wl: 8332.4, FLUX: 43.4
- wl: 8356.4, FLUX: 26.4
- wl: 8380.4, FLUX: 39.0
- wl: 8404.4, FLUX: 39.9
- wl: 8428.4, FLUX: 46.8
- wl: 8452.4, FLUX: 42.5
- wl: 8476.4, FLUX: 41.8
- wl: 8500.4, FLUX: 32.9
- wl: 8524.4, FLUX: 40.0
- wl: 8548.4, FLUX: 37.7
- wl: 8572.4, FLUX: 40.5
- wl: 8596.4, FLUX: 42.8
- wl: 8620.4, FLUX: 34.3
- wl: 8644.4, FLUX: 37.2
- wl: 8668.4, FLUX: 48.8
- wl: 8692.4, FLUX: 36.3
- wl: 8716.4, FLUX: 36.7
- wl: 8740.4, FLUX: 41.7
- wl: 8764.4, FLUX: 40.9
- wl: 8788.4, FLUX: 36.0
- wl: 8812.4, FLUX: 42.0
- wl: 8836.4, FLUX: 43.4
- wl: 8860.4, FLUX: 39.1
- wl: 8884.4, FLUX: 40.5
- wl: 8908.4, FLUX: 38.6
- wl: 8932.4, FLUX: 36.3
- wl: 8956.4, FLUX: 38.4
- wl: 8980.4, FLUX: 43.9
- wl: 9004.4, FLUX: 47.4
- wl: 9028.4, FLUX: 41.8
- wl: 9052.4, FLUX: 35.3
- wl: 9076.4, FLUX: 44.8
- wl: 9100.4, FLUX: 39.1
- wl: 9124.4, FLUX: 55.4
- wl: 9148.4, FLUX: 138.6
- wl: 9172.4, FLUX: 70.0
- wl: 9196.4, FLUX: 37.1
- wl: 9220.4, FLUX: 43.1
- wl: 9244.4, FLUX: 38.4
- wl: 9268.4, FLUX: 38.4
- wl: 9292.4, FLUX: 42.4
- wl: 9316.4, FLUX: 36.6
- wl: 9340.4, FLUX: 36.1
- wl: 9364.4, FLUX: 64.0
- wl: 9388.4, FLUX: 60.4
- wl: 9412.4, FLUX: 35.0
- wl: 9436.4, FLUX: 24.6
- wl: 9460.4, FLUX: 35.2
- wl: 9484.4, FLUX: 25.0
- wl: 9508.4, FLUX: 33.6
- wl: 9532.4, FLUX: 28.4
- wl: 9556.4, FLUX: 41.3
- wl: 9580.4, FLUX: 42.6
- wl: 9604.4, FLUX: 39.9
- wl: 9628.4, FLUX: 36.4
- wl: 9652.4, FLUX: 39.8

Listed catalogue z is 0.39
